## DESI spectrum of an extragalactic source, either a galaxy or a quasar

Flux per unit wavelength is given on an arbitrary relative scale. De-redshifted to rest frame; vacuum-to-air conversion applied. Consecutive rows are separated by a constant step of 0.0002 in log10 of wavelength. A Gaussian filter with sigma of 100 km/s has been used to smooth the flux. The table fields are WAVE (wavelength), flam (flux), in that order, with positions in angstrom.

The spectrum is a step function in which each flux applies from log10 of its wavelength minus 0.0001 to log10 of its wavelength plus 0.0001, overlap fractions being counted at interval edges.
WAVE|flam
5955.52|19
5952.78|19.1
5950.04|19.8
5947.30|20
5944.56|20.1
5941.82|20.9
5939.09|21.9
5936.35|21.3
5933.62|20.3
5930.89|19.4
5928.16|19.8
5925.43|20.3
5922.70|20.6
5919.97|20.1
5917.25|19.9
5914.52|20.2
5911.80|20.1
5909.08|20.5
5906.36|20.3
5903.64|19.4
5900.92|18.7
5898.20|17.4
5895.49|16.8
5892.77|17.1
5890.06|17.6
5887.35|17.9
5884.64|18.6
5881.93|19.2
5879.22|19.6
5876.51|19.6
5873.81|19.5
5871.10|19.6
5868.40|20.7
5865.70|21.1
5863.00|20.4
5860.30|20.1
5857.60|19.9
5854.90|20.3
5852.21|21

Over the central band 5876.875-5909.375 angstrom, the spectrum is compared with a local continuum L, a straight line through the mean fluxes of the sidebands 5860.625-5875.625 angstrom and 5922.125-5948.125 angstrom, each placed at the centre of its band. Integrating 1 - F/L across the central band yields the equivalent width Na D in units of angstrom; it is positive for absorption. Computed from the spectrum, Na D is 2.8 angstrom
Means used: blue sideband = 20.2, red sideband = 20.5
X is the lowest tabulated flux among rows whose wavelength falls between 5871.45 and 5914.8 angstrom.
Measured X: 16.8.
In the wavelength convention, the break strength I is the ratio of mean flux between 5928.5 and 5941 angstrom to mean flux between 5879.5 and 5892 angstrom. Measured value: 1.12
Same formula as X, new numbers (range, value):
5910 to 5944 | 19.4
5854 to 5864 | 19.9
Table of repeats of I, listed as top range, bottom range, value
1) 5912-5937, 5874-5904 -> 1.10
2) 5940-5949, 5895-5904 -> 1.13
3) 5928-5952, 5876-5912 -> 1.09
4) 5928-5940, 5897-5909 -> 1.08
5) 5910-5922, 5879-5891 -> 1.09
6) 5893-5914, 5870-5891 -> 1.00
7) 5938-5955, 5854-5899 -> 1.06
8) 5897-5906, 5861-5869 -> 0.90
